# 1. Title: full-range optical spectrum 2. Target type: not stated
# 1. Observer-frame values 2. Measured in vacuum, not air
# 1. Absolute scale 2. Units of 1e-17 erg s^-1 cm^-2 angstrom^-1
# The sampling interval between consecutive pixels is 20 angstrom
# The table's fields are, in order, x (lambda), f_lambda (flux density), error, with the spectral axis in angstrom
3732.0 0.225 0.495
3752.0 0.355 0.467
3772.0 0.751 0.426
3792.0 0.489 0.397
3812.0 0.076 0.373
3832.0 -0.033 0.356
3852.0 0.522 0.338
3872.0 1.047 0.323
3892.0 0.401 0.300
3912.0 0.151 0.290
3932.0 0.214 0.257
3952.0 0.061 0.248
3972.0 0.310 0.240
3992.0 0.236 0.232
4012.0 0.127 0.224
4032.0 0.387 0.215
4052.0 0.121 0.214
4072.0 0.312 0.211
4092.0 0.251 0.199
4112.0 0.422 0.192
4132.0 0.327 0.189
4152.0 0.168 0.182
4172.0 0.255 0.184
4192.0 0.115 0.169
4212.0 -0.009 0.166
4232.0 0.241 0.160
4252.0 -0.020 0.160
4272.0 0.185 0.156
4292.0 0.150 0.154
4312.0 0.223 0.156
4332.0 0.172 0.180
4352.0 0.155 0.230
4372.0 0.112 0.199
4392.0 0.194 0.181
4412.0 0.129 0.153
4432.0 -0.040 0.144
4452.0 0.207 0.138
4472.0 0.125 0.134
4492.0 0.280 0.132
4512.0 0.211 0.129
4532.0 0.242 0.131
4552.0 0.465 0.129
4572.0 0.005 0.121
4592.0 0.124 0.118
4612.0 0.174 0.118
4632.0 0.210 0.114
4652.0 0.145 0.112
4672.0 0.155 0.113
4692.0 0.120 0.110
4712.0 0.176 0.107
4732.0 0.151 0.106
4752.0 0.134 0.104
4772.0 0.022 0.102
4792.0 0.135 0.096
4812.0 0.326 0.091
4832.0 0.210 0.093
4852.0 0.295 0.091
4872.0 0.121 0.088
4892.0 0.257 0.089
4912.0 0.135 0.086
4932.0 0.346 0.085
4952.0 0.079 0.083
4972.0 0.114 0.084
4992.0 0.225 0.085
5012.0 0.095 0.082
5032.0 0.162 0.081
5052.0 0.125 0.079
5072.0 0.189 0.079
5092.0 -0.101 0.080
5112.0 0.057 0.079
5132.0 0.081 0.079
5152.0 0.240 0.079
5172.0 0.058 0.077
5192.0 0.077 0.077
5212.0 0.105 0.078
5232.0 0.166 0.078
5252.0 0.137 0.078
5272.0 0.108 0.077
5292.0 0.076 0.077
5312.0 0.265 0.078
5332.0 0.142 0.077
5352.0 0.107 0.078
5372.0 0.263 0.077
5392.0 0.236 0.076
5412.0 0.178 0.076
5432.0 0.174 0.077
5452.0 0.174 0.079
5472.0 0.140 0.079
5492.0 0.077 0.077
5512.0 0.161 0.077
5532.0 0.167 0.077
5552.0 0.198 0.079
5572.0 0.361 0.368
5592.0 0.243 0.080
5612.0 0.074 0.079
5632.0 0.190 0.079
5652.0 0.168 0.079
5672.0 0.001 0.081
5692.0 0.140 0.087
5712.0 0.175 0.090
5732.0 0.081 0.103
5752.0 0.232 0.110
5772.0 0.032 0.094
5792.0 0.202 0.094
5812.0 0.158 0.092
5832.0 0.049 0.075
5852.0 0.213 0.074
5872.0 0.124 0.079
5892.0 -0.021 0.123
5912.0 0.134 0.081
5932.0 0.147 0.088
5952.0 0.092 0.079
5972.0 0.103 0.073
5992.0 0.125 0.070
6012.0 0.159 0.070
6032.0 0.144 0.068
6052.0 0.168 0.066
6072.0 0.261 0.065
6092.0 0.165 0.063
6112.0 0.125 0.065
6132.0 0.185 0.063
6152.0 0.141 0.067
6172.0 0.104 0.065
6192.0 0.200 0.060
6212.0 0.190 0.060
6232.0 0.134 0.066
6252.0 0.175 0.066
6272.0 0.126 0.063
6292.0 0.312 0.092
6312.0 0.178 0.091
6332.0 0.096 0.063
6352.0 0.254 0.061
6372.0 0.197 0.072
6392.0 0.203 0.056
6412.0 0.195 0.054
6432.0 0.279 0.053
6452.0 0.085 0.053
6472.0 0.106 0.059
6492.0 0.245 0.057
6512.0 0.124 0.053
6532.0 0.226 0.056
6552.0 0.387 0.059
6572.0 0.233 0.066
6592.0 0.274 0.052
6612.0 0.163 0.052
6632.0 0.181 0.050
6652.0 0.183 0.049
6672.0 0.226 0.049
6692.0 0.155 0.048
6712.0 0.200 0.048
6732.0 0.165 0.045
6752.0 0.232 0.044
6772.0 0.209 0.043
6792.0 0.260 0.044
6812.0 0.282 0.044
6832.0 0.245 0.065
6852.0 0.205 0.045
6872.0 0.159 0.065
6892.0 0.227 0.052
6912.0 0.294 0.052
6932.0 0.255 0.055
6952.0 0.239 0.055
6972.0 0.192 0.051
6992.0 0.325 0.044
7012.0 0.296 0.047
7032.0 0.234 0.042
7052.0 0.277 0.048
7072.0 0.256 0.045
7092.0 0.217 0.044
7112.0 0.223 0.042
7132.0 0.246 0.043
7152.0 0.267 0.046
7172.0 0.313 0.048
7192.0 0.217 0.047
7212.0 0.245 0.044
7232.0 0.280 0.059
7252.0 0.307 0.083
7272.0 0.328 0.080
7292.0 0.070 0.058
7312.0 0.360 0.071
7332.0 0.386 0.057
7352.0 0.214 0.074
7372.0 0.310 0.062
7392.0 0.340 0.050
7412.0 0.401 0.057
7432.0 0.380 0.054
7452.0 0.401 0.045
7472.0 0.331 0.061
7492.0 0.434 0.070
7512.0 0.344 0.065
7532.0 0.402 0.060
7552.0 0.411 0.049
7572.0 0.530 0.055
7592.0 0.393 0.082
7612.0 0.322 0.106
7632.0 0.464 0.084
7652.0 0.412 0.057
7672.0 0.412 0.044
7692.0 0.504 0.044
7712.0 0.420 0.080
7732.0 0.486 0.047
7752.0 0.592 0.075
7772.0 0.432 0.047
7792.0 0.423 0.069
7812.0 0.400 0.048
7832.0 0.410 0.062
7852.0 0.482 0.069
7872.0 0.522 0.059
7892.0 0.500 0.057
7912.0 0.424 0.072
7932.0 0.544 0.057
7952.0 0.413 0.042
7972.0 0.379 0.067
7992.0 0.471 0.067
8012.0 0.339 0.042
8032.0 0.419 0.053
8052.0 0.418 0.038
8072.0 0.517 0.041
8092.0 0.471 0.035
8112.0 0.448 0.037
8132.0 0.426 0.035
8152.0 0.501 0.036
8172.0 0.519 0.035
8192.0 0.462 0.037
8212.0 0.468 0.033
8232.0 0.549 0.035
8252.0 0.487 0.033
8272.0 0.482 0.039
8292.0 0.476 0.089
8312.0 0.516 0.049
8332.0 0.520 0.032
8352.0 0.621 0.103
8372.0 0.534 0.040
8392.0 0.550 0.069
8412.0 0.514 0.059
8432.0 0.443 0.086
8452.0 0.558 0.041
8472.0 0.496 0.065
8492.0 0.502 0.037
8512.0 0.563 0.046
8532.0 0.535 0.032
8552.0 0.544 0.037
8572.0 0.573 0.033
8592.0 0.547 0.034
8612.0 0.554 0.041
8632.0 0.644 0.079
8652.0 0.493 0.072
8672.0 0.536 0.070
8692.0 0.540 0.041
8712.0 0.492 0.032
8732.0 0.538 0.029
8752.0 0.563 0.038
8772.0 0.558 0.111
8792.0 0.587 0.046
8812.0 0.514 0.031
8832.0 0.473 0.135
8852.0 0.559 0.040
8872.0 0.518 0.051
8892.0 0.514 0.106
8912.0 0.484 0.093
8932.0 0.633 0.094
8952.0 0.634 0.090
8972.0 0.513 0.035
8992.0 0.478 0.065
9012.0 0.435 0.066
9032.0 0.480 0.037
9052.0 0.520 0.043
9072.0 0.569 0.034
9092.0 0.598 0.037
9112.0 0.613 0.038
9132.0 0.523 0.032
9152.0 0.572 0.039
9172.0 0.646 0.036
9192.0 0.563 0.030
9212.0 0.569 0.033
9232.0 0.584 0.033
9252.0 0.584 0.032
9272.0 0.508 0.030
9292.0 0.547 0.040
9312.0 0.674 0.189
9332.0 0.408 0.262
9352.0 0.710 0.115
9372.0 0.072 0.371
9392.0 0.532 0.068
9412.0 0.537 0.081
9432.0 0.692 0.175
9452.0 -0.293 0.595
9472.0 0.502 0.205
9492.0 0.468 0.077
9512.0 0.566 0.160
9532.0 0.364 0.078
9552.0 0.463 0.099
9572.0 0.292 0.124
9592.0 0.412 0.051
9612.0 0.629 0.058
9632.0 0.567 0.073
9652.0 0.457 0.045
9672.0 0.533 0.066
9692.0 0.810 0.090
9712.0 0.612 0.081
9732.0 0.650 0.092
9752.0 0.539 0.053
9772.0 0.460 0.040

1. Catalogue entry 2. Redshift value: 0.85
